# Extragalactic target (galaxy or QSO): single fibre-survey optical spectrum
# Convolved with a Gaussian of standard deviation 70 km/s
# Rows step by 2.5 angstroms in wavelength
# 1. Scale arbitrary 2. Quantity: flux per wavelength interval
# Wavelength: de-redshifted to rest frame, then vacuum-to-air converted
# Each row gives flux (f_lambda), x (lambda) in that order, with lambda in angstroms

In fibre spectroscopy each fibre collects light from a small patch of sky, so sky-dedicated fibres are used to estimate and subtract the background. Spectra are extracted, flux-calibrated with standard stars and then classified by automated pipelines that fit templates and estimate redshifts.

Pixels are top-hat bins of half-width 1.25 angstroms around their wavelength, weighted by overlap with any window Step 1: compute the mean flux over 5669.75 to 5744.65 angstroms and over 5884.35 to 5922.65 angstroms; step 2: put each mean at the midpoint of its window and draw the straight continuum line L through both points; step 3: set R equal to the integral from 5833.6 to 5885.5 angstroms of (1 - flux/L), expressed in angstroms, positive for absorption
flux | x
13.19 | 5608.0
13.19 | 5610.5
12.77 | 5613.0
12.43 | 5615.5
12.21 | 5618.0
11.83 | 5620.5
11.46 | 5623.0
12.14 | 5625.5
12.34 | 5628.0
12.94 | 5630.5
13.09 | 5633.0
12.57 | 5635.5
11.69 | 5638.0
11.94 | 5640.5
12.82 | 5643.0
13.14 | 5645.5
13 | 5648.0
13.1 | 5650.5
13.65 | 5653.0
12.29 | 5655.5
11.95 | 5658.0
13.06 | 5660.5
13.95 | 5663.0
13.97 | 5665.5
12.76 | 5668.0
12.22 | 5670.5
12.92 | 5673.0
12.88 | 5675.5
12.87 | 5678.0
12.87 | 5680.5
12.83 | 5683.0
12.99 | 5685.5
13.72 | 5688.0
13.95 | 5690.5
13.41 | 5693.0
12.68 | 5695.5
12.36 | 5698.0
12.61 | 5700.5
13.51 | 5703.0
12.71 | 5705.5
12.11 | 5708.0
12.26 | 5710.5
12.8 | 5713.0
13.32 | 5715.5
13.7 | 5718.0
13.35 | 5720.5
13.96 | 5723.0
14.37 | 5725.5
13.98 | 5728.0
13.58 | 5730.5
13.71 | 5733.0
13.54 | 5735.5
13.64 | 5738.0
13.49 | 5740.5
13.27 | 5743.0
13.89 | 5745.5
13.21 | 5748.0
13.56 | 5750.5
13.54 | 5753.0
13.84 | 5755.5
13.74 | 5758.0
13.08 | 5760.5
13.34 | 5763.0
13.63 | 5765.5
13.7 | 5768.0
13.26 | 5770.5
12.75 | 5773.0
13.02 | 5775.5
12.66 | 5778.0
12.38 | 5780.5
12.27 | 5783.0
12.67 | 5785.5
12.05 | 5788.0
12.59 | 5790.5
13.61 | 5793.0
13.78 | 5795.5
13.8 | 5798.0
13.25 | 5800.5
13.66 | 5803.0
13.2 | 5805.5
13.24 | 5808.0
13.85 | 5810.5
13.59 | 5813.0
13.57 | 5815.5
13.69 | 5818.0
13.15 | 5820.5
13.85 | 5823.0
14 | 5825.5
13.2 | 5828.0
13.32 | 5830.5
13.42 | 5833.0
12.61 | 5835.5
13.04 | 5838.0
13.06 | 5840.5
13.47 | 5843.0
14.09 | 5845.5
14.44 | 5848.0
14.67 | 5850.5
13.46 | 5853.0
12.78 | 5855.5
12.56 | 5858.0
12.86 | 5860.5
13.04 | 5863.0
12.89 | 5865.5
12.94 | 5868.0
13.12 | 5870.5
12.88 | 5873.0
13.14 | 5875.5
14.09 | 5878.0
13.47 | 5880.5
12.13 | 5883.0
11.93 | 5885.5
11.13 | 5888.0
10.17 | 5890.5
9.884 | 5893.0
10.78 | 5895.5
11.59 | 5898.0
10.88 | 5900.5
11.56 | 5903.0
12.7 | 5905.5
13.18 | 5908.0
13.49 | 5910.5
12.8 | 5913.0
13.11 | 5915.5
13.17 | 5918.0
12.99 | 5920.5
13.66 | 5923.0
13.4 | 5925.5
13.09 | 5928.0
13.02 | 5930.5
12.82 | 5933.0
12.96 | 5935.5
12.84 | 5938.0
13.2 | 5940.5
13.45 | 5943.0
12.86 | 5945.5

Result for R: -3.98 angstroms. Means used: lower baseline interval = 13.2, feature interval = 13.2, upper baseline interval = 12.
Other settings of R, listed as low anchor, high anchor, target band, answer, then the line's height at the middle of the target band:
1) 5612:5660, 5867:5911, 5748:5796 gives -3.2 angstroms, 12.3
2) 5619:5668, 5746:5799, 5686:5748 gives -1.7 angstroms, 13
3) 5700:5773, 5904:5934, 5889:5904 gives 2.7 angstroms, 13.1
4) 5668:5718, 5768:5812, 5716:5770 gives -2.6 angstroms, 13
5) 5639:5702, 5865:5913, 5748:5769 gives -1.5 angstroms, 12.7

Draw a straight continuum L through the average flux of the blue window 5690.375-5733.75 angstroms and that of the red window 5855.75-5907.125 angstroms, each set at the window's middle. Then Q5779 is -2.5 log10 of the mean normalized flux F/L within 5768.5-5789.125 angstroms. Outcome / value 0.01 mag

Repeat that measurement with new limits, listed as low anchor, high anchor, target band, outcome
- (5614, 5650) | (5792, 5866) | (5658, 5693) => -0.04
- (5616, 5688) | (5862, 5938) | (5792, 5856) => -0.08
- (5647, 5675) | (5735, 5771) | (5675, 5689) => 0.01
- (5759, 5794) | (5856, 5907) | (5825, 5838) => -0.06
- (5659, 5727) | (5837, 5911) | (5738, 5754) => -0.04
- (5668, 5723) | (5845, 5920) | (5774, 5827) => -0.04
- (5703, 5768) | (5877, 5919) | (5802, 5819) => -0.06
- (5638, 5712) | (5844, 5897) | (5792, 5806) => -0.07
